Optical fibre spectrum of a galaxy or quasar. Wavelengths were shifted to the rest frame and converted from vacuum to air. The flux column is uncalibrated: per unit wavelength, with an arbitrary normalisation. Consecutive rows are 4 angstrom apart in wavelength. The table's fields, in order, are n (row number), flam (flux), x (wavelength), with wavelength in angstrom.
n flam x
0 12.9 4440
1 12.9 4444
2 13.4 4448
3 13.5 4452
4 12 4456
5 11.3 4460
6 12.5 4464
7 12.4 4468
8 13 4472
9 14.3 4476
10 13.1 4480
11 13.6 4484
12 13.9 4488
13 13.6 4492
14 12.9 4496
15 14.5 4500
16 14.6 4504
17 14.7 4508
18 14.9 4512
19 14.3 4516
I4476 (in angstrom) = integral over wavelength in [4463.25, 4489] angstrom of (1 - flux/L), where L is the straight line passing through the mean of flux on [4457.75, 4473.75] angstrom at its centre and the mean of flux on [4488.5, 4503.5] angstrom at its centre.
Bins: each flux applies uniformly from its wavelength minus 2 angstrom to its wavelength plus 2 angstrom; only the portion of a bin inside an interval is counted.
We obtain -0.9 angstrom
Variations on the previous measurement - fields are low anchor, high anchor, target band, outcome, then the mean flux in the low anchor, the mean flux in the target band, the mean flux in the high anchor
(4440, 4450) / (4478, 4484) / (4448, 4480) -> 1.0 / 13.1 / 12.8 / 13.3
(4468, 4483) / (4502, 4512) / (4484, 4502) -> 0.5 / 13.3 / 13.7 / 14.7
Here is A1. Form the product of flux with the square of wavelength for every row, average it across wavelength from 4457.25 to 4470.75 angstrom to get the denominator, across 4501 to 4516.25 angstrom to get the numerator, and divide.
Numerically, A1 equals 1.2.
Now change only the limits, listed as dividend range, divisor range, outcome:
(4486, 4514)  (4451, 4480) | 1.13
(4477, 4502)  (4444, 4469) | 1.10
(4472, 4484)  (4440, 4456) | 1.05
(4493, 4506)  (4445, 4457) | 1.09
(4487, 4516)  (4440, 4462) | 1.15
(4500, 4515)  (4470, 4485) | 1.10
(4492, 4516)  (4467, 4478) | 1.09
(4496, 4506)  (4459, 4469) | 1.19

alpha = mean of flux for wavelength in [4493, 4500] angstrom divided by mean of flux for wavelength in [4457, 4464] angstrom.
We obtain 1.1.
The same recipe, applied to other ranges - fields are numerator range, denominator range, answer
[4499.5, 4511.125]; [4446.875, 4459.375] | 1.15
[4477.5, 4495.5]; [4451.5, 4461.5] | 1.11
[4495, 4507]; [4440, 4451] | 1.08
